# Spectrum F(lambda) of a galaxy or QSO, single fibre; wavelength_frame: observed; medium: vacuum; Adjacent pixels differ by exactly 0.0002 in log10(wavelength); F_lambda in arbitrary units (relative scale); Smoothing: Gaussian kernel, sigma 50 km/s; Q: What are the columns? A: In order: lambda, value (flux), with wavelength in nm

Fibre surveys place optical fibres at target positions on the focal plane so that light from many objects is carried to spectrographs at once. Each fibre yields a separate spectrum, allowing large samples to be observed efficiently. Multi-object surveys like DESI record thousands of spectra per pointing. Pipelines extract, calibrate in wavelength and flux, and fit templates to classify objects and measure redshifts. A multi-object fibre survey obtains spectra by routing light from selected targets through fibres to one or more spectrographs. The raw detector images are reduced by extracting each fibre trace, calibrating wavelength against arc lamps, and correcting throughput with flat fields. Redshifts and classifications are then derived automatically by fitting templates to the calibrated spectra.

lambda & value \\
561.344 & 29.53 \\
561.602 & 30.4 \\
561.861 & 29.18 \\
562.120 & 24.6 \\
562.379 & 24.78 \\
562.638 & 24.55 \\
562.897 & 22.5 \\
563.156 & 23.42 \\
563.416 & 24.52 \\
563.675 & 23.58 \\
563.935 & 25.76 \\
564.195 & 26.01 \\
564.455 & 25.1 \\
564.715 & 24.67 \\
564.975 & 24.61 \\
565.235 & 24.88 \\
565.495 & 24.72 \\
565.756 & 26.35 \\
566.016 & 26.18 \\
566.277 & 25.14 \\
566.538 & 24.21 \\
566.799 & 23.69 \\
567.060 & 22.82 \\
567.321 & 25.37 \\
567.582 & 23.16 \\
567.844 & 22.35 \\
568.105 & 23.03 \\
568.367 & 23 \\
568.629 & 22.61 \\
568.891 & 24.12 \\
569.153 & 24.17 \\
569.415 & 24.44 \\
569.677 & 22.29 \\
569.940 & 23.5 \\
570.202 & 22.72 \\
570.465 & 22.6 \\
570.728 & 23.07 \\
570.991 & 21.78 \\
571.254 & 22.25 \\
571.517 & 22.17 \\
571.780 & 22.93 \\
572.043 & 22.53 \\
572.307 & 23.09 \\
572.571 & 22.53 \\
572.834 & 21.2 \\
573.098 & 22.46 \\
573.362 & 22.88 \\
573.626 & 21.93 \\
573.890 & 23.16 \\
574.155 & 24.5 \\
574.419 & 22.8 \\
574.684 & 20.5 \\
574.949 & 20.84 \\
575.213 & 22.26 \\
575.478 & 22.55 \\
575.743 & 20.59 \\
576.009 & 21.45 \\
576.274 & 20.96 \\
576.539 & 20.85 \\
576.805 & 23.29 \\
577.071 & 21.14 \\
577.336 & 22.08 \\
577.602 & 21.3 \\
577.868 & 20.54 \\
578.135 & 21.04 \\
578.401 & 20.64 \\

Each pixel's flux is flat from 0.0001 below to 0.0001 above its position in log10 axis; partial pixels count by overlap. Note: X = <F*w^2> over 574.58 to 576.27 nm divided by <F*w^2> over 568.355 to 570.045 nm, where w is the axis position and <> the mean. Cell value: 0.93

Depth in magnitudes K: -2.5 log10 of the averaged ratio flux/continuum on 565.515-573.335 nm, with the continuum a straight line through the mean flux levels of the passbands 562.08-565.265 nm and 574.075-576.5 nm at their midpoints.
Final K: -0.01 mag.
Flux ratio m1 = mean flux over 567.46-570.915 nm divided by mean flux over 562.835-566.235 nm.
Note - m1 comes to 0.93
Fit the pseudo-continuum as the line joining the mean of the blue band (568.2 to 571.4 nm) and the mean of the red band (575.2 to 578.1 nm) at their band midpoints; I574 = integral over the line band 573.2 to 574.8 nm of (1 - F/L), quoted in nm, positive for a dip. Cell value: -0.040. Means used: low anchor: 23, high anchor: 21.5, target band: 22.6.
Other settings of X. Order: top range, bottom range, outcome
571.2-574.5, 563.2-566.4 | 0.93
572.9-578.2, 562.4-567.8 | 0.92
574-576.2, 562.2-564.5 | 0.93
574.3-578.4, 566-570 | 0.93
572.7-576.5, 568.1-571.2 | 0.97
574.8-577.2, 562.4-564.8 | 0.92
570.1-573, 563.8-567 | 0.92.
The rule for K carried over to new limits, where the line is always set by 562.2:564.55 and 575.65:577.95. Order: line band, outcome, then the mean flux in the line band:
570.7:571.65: 0.02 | 22.2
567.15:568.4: 0.00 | 23.4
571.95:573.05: 0.00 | 22.3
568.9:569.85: -0.03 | 23.7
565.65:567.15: -0.04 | 24.8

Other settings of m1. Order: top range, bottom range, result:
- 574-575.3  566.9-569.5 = 0.94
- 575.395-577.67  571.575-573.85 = 0.96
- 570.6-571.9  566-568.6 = 0.95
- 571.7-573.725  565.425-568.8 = 0.93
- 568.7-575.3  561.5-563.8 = 0.90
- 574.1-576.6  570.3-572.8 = 0.96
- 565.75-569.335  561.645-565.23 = 0.96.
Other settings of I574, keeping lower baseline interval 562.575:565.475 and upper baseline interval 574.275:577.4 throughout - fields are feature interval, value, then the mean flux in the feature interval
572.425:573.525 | 0.00 nm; 22.3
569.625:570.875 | 0.01 nm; 22.8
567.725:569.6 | 0.00 nm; 23.4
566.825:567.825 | 0.00 nm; 23.6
